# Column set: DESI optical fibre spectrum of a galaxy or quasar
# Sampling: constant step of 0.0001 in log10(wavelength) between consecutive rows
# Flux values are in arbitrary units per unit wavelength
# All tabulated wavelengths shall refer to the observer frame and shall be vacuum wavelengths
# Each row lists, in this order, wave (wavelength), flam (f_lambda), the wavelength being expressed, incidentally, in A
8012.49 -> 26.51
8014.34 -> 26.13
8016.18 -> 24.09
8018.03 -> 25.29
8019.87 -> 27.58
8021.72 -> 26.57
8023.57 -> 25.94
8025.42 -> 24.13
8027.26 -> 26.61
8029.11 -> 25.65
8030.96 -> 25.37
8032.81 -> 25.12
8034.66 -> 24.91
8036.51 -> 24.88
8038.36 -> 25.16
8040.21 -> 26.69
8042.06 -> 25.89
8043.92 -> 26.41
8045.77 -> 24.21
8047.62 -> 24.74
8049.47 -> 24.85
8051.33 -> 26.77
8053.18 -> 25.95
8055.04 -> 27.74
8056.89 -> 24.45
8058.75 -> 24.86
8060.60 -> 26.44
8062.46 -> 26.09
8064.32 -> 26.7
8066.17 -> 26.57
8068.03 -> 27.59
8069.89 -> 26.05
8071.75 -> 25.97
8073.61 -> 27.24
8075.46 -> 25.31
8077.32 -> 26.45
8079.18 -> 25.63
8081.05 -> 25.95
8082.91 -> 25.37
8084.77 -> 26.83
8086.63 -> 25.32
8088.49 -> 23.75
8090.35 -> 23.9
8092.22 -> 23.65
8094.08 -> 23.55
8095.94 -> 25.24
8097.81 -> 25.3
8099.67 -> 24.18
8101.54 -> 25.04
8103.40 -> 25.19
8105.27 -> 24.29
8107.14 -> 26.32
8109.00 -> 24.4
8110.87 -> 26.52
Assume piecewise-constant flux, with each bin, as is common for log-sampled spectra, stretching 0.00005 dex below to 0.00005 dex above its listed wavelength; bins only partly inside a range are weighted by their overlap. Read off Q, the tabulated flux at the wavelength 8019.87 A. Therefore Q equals 27.58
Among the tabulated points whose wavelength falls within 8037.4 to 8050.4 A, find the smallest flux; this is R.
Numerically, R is 24.21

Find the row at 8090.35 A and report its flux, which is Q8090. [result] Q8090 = 23.9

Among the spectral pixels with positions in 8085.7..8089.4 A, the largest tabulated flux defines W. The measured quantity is 25.32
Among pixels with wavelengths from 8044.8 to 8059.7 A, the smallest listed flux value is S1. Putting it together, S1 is 24.21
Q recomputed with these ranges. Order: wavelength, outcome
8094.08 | 23.55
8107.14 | 26.32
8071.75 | 25.97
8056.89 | 24.45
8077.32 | 26.45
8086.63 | 25.32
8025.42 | 24.13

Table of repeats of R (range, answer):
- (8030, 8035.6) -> 24.91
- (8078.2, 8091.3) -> 23.75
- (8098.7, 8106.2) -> 24.18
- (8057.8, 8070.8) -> 24.86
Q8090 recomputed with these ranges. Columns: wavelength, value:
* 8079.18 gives 25.63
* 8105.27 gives 24.29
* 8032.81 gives 25.12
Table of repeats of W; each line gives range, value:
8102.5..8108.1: 26.32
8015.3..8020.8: 27.58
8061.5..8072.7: 27.59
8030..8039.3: 25.37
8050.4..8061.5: 27.74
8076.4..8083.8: 26.45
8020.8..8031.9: 26.61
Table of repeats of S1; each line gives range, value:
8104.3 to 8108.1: 24.29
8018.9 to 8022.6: 26.57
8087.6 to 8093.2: 23.65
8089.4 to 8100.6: 23.55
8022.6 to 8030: 24.13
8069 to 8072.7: 25.97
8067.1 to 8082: 25.31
